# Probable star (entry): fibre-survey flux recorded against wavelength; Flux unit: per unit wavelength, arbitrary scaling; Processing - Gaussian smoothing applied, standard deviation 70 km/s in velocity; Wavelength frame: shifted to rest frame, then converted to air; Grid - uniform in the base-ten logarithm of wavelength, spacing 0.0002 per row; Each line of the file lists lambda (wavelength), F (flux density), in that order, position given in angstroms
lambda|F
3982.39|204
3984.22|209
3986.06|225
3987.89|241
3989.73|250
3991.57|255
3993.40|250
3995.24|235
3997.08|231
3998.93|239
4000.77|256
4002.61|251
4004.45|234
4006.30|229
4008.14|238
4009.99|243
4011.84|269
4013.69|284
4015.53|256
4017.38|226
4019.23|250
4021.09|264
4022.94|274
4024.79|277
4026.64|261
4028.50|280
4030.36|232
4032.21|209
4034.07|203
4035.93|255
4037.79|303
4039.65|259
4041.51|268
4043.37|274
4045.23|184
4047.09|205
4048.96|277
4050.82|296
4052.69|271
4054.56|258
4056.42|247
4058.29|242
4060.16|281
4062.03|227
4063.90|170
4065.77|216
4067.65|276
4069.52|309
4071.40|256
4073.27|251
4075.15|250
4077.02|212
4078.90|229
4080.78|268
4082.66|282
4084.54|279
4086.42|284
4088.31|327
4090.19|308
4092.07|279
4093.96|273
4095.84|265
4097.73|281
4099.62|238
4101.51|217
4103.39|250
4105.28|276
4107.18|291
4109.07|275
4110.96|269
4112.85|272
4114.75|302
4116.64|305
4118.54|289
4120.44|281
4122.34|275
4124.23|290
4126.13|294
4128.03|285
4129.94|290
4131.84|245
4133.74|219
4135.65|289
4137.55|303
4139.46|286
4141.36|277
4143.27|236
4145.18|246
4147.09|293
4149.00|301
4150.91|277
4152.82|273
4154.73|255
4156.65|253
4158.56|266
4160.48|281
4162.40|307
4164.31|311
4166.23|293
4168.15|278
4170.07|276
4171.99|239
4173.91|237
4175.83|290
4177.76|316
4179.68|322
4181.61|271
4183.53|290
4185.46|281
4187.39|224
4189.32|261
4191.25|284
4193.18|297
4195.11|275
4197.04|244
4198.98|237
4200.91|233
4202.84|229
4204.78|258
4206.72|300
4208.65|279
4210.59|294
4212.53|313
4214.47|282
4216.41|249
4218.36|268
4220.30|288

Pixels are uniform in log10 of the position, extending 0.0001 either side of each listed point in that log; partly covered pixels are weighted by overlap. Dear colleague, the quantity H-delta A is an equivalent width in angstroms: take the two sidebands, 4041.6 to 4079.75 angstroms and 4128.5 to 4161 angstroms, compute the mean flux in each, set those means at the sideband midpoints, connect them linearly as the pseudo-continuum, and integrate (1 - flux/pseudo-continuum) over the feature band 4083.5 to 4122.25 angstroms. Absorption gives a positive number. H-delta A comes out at -2.9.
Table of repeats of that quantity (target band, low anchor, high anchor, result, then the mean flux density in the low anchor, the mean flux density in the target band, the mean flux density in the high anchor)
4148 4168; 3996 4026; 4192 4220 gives -1.28 angstroms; 251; 282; 269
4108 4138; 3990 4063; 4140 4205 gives -1.76 angstroms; 251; 280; 271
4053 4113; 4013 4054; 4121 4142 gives 1.18 angstroms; 255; 261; 278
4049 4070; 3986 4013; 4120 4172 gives 0.29 angstroms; 244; 254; 276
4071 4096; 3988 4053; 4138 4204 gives -0.92 angstroms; 251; 269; 272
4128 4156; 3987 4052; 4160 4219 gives -0.32 angstroms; 250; 271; 275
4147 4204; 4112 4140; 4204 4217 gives 2.01 angstroms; 282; 273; 284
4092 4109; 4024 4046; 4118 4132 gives 0.68 angstroms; 251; 263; 283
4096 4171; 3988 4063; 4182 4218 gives -3.92 angstroms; 251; 275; 268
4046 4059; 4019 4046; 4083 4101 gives 0.31 angstroms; 253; 256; 280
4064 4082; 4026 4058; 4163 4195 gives 0.65 angstroms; 252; 249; 280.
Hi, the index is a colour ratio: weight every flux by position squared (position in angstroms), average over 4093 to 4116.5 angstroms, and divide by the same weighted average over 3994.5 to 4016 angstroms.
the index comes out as 1.14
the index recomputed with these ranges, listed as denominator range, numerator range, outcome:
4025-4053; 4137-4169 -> 1.17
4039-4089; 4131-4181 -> 1.13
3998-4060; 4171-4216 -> 1.17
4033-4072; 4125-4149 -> 1.13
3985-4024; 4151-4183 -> 1.22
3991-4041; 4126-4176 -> 1.17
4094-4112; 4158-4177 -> 1.09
